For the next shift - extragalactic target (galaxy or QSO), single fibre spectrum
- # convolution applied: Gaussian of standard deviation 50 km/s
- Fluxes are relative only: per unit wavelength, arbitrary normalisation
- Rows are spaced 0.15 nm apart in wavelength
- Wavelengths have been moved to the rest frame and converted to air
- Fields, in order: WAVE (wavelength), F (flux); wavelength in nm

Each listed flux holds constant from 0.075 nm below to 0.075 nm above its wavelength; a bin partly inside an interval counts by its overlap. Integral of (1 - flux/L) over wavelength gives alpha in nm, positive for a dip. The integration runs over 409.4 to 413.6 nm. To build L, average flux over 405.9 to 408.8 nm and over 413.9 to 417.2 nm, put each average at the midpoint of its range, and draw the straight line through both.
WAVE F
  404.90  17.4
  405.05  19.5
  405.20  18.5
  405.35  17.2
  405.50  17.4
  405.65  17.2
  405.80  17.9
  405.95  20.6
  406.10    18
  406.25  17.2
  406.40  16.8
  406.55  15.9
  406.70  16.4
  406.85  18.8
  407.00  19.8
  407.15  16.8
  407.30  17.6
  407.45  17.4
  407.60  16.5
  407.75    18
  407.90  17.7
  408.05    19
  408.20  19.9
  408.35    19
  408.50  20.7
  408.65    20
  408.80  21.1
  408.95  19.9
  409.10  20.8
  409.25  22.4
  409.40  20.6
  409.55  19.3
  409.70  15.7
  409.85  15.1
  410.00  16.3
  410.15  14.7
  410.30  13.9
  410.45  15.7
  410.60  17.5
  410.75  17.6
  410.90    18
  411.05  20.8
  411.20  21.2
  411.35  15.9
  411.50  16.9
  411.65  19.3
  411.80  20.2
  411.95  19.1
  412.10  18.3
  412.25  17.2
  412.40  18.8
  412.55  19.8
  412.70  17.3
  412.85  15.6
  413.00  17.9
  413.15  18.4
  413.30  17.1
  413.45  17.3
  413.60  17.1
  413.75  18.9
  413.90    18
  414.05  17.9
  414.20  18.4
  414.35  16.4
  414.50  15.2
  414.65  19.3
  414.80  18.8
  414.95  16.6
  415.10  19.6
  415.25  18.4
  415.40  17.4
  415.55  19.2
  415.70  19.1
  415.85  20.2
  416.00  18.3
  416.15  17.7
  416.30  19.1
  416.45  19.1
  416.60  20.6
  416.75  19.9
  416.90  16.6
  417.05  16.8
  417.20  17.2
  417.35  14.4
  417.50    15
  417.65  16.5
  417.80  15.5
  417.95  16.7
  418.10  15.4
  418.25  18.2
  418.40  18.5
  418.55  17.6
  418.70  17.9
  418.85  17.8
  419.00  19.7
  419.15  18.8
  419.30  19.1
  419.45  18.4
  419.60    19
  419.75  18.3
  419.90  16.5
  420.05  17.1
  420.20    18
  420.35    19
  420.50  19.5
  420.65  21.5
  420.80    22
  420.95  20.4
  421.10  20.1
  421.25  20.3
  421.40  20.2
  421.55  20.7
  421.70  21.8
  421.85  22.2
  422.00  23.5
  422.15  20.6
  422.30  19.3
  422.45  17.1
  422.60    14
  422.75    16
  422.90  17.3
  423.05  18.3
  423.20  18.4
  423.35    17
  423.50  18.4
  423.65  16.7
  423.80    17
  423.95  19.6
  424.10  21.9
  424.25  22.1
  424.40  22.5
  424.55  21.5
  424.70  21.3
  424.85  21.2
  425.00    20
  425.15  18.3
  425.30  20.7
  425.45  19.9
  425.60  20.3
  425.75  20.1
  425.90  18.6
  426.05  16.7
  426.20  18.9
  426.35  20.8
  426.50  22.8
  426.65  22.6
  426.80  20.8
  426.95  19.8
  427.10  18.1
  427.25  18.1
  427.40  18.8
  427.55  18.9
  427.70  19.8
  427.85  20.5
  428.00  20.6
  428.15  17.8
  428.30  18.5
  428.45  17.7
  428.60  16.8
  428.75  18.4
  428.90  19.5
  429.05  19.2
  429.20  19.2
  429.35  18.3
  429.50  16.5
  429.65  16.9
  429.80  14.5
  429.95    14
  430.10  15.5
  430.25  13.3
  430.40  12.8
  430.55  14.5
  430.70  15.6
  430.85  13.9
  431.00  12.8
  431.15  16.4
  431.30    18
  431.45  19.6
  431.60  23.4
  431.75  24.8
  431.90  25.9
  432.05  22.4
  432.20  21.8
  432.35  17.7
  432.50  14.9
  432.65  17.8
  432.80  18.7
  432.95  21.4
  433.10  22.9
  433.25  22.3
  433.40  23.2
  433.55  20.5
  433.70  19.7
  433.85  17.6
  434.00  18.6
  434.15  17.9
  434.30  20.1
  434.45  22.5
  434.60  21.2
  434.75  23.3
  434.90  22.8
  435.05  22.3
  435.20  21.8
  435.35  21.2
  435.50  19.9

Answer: 0.15 nm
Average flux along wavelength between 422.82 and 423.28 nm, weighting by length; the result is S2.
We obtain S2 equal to 18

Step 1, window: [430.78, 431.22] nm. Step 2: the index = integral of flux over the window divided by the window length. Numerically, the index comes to 14.3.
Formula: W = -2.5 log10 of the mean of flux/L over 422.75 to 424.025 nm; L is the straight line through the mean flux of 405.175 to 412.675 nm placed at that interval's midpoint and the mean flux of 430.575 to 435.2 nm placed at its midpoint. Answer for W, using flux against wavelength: 0.09 mag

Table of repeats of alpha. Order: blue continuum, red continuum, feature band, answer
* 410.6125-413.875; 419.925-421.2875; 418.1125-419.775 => 0.084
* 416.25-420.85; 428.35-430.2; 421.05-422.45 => -0.236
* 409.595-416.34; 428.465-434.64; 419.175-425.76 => -0.467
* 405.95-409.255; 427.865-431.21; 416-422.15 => -0.411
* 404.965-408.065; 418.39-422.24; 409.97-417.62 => 0.362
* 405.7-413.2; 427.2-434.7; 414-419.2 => 0.147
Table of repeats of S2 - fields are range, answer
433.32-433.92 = 20.3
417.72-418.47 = 16.8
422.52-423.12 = 16.4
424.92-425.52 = 19.7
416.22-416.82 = 19.7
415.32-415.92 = 19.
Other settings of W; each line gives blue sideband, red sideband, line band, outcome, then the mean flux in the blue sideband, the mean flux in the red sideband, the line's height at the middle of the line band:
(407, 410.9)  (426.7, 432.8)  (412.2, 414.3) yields 0.02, 18.2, 18.1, 18.2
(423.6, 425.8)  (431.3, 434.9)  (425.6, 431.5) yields 0.15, 20.2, 20.8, 20.5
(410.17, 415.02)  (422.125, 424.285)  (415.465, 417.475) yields -0.02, 17.8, 18.1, 17.9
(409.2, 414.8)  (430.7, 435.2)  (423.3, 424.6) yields -0.03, 17.8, 20.1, 19.1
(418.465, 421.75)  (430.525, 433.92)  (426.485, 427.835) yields -0.03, 19.2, 19.5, 19.4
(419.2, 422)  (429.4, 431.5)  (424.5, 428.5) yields -0.16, 19.8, 15.3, 17.1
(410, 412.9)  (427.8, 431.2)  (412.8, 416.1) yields -0.02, 17.8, 16.6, 17.6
